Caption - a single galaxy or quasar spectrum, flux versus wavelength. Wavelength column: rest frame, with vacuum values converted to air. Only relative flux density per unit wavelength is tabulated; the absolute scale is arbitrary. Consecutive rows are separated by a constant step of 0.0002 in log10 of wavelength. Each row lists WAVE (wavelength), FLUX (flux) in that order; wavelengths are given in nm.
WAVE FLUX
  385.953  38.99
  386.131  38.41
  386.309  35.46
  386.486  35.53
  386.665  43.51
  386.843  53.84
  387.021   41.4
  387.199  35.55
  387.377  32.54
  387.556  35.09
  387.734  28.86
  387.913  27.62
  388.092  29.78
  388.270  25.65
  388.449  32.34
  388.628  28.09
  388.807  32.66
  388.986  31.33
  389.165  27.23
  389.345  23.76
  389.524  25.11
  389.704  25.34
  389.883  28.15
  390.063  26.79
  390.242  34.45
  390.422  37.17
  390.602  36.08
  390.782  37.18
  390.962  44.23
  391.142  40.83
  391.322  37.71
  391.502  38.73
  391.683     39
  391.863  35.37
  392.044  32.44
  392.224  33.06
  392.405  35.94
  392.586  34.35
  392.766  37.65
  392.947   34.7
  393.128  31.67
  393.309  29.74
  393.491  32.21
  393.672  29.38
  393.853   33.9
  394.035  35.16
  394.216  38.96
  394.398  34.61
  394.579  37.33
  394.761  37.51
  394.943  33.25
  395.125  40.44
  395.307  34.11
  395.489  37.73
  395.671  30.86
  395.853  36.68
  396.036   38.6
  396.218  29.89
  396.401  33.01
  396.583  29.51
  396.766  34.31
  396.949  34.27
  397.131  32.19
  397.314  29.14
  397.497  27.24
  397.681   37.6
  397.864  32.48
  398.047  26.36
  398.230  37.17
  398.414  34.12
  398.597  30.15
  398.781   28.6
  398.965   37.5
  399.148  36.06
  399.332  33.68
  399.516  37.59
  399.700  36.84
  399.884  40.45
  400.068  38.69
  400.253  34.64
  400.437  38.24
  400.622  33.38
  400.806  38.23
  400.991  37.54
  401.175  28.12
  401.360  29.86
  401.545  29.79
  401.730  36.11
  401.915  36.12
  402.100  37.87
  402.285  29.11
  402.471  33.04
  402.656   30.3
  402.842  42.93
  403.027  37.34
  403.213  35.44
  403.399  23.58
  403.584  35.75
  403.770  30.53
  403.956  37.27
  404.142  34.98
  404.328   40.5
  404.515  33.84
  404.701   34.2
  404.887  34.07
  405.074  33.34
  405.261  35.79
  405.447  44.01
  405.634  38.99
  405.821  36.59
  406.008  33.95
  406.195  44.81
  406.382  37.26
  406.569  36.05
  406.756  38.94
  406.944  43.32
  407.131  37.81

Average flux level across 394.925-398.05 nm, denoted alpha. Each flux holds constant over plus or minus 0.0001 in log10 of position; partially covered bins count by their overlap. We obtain 33.4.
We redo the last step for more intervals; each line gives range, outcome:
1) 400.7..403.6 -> 33.8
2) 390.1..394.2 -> 35.4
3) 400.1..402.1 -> 34.5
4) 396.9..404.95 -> 34.2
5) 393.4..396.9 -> 34.6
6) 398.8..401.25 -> 36.1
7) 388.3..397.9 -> 33.6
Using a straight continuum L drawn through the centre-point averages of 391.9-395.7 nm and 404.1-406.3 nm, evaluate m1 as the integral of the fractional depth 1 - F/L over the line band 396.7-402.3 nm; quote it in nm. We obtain 0.28 nm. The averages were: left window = 34.6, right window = 37.1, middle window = 34.1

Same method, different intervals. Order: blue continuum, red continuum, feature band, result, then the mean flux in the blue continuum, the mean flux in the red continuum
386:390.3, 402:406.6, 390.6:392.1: -0.23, 32.5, 35.7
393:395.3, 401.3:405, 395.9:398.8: 0.17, 34.5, 34.2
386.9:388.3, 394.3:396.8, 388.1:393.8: 0.15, 32.8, 34.9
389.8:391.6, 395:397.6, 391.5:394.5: 0.05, 36.2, 33.4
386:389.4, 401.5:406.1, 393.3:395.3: -0.04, 33.8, 35.1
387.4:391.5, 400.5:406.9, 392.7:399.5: -0.06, 31.8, 35.4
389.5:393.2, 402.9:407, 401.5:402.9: 0.07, 34.8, 36.4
